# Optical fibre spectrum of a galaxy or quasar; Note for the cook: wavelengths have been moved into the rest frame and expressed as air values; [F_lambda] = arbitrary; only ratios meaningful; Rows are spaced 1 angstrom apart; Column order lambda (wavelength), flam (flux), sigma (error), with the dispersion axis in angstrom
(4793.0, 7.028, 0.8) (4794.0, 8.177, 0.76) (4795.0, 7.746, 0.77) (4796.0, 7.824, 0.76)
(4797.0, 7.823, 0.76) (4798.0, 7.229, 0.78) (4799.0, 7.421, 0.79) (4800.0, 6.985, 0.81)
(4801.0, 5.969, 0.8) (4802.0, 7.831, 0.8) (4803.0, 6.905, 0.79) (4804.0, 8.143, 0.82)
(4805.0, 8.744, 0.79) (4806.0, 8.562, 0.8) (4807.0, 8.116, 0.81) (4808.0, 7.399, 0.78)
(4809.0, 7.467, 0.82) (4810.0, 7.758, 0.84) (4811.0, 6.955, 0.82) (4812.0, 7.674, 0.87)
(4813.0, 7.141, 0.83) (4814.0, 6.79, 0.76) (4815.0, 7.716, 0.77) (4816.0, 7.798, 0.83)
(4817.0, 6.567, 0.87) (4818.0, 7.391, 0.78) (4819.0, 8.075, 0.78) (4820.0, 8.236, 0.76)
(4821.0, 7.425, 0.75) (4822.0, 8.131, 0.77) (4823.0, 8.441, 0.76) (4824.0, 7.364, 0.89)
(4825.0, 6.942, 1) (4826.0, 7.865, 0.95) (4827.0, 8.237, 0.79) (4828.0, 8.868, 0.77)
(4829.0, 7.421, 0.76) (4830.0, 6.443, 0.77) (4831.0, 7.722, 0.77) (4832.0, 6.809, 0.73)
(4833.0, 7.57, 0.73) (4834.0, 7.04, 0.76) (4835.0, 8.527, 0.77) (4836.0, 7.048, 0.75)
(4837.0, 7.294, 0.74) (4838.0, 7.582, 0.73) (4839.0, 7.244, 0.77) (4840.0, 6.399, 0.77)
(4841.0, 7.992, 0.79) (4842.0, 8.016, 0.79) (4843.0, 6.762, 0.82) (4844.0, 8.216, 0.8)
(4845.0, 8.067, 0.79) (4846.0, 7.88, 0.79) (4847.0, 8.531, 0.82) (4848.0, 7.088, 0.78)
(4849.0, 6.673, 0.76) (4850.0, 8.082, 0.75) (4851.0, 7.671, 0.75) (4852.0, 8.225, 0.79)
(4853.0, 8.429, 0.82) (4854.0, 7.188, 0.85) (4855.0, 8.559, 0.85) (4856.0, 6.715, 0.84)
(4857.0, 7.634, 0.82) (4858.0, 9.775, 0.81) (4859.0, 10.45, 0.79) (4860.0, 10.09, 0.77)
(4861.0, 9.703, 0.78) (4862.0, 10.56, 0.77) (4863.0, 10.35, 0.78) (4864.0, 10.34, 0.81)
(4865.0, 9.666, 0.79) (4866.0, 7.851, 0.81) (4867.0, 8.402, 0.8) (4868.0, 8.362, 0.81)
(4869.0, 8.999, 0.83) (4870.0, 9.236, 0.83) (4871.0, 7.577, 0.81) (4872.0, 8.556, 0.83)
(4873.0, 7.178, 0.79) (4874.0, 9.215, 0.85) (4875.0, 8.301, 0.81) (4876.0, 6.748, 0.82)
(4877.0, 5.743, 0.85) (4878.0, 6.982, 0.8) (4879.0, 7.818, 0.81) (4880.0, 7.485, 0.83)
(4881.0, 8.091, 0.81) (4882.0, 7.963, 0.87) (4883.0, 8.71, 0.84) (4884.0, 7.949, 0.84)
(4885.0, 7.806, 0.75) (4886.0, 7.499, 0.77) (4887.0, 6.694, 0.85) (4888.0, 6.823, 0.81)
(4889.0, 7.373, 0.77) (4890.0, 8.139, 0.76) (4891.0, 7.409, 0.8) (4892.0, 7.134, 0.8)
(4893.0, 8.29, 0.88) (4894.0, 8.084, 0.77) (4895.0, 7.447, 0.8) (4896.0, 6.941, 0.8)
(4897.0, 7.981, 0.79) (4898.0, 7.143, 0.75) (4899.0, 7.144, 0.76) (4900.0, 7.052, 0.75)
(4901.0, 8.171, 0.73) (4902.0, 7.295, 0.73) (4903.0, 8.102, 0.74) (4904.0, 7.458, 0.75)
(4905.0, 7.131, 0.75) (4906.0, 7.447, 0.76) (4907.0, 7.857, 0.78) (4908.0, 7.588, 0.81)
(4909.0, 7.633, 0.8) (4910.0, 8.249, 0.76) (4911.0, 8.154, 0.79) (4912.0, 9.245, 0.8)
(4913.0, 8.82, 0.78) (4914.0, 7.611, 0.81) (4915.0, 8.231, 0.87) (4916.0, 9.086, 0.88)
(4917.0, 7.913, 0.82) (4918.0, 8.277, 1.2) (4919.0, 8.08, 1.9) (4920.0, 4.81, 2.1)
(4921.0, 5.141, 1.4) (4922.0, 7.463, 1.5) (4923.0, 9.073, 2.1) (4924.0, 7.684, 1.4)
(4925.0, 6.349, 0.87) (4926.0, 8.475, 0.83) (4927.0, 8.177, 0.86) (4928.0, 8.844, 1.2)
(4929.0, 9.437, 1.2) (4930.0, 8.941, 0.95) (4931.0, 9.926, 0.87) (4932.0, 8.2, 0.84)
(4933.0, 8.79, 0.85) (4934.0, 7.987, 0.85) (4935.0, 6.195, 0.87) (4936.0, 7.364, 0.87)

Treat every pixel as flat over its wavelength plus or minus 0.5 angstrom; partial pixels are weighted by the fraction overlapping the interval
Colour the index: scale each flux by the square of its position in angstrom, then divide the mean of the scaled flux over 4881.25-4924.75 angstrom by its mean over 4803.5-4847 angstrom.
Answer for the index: 1.04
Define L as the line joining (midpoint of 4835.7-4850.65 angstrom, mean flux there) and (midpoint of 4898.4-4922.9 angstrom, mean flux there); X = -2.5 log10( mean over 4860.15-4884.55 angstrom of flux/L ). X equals -0.11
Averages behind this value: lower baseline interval 7.53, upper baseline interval 7.69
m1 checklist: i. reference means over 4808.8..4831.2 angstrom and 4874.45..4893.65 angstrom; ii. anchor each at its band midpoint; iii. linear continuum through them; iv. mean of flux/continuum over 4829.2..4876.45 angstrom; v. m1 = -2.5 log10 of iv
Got -0.08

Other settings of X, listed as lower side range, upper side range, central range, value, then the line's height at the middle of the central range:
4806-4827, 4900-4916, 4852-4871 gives -0.155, 7.77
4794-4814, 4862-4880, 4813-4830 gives 0.016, 7.77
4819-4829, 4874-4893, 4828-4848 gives 0.044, 7.84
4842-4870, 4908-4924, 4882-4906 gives 0.074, 8.09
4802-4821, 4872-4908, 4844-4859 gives -0.054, 7.6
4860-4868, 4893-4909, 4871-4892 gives 0.130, 8.58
